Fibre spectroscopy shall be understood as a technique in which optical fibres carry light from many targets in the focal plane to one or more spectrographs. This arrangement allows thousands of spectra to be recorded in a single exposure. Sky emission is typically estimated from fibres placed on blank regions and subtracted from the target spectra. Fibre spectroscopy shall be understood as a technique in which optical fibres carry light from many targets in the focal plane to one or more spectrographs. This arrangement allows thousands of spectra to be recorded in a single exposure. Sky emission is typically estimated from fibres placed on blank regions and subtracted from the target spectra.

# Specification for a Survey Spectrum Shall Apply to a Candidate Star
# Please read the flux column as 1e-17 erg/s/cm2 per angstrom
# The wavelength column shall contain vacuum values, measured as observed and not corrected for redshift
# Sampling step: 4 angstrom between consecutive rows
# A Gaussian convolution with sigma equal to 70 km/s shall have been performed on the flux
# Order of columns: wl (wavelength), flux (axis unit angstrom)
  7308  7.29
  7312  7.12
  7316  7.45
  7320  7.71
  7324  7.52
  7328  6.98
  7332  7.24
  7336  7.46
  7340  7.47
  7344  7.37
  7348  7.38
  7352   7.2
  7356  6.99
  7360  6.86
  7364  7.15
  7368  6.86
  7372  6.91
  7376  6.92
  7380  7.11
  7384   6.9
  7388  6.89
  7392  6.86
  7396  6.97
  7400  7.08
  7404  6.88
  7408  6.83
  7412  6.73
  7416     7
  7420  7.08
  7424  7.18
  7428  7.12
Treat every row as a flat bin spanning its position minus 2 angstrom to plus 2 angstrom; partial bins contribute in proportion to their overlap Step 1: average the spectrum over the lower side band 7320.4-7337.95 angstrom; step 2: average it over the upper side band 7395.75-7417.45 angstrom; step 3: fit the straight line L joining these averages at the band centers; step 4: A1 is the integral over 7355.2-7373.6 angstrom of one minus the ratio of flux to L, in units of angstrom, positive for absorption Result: 0.5 angstrom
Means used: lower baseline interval 7.34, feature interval 6.95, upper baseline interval 6.91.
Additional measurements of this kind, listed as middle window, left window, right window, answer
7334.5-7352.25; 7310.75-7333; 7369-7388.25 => -0.48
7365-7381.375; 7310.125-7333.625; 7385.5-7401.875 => 0.24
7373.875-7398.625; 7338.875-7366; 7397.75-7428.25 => 0.45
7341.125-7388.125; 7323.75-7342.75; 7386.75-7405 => 0.47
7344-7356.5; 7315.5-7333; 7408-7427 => 0.05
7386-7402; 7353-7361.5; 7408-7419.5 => -0.09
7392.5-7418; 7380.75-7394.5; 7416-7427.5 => 0.35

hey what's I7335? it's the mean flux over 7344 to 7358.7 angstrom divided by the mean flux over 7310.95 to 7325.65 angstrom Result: 0.96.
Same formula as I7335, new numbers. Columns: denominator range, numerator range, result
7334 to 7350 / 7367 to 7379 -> 0.93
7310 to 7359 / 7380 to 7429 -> 0.95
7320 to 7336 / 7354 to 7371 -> 0.95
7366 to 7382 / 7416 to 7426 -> 1.02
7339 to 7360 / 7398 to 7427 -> 0.96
